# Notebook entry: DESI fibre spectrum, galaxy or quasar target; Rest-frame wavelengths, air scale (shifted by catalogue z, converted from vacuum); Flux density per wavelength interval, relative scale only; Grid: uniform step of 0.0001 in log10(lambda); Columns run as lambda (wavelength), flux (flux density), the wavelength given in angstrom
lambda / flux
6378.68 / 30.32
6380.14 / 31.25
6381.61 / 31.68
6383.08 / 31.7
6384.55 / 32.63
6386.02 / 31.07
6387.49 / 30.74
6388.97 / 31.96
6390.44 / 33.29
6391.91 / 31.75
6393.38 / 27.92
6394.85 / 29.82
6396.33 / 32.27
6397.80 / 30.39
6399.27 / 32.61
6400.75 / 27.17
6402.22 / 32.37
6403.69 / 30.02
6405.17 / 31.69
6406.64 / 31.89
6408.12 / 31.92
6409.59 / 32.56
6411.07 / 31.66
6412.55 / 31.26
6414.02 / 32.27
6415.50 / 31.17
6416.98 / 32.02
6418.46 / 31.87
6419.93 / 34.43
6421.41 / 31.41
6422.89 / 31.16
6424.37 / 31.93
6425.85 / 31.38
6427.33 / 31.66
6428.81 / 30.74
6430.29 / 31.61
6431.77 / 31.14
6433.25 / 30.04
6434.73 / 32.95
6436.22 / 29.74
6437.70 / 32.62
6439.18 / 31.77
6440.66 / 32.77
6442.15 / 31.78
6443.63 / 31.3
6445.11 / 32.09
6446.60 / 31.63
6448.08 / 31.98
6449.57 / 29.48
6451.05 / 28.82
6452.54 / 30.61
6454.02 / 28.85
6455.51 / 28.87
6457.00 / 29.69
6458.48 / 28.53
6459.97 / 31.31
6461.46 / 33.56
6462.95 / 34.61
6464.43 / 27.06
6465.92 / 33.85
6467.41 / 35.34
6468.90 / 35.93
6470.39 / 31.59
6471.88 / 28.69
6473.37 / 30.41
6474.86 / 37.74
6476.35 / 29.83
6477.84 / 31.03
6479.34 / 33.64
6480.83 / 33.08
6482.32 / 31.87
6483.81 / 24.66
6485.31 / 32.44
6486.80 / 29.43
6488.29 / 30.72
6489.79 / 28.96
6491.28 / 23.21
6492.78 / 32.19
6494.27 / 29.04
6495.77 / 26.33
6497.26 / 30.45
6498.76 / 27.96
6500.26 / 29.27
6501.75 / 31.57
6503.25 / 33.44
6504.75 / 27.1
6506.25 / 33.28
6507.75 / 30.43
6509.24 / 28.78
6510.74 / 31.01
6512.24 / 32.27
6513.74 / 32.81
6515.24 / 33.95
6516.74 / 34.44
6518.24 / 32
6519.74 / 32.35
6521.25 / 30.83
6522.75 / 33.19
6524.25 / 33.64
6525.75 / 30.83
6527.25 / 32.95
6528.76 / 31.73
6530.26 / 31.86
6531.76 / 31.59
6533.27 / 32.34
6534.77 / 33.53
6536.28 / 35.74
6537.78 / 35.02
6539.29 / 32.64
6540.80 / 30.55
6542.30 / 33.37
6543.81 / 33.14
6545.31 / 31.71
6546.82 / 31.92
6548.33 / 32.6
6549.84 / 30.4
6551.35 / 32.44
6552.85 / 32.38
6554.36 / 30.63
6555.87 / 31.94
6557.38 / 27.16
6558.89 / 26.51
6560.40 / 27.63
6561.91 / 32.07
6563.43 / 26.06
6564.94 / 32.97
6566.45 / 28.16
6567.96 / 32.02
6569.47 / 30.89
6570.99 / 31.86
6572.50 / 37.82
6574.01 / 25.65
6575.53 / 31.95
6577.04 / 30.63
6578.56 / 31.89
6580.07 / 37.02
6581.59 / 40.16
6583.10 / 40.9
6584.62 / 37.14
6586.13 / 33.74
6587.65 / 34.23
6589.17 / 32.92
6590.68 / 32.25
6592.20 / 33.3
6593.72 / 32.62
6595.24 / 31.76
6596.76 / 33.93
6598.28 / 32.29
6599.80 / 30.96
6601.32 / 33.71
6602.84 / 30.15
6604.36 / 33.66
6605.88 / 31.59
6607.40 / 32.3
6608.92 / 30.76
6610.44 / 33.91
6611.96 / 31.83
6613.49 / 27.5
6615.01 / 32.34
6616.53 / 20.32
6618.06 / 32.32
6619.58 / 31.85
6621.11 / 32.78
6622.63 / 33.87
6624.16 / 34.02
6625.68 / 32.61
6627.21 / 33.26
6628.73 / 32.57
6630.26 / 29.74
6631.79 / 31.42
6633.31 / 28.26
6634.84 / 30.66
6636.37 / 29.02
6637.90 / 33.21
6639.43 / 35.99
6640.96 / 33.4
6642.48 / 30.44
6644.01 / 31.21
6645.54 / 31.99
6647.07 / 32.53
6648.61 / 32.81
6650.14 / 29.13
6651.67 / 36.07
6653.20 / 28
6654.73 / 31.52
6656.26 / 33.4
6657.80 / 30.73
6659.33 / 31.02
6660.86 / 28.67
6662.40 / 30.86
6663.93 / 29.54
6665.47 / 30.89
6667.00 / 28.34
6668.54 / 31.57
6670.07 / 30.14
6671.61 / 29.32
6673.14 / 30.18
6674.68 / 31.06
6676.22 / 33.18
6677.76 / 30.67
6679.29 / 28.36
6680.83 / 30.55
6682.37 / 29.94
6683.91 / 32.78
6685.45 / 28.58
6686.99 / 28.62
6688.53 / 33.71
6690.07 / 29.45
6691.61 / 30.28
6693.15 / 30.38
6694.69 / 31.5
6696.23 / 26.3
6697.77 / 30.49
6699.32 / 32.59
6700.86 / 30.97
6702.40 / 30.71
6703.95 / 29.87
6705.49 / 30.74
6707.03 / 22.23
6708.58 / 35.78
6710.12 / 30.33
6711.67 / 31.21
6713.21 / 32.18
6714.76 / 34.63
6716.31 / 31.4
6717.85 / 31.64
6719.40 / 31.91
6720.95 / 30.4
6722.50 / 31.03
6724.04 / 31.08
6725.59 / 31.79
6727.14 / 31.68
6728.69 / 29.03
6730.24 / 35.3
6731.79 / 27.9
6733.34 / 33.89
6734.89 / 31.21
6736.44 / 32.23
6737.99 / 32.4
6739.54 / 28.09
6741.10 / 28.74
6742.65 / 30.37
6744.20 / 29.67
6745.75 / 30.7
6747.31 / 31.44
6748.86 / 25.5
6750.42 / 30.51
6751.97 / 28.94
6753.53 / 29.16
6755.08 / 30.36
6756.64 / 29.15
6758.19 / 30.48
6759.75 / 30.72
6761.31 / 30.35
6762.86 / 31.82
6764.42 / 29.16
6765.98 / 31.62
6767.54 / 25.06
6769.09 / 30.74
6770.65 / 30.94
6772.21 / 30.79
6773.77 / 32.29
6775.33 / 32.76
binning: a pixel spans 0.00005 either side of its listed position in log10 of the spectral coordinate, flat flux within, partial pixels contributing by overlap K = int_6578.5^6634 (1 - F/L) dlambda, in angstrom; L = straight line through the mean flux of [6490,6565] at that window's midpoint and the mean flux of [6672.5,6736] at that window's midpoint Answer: -2.8 angstrom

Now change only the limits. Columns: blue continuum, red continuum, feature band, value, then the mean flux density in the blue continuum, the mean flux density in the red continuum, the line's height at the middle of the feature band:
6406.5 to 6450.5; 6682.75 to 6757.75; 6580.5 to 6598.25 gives -2.1 angstrom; 31.7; 30.6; 31.1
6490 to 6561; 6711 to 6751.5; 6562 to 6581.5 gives -0.3 angstrom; 31.3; 31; 31.2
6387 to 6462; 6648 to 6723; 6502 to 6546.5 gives -1.8 angstrom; 31.2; 30.7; 31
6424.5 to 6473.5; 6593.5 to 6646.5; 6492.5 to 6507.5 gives 0.7 angstrom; 31.3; 31.7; 31.4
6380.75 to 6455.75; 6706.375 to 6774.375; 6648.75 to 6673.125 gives 0.1 angstrom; 31.3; 30.6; 30.8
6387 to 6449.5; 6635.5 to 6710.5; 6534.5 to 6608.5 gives -3.1 angstrom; 31.5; 30.8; 31.1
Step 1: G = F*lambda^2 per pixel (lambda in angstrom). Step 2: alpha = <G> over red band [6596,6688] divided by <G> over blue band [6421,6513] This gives 1.07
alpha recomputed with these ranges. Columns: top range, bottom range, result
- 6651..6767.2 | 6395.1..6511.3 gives 1.07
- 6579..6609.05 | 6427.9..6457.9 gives 1.15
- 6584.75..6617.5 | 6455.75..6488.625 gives 1.05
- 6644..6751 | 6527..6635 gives 0.99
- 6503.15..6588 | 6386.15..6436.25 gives 1.07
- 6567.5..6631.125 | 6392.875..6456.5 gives 1.10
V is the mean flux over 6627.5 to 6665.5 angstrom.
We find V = 31.4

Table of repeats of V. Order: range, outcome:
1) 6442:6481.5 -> 31.5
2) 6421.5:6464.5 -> 31.1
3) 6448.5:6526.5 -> 31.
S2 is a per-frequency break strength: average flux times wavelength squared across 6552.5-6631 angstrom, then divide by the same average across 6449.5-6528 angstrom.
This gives 1.06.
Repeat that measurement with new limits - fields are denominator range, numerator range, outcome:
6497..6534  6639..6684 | 1.03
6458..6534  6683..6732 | 1.05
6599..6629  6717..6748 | 1.02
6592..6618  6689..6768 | 1.01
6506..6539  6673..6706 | 0.99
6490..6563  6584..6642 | 1.05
